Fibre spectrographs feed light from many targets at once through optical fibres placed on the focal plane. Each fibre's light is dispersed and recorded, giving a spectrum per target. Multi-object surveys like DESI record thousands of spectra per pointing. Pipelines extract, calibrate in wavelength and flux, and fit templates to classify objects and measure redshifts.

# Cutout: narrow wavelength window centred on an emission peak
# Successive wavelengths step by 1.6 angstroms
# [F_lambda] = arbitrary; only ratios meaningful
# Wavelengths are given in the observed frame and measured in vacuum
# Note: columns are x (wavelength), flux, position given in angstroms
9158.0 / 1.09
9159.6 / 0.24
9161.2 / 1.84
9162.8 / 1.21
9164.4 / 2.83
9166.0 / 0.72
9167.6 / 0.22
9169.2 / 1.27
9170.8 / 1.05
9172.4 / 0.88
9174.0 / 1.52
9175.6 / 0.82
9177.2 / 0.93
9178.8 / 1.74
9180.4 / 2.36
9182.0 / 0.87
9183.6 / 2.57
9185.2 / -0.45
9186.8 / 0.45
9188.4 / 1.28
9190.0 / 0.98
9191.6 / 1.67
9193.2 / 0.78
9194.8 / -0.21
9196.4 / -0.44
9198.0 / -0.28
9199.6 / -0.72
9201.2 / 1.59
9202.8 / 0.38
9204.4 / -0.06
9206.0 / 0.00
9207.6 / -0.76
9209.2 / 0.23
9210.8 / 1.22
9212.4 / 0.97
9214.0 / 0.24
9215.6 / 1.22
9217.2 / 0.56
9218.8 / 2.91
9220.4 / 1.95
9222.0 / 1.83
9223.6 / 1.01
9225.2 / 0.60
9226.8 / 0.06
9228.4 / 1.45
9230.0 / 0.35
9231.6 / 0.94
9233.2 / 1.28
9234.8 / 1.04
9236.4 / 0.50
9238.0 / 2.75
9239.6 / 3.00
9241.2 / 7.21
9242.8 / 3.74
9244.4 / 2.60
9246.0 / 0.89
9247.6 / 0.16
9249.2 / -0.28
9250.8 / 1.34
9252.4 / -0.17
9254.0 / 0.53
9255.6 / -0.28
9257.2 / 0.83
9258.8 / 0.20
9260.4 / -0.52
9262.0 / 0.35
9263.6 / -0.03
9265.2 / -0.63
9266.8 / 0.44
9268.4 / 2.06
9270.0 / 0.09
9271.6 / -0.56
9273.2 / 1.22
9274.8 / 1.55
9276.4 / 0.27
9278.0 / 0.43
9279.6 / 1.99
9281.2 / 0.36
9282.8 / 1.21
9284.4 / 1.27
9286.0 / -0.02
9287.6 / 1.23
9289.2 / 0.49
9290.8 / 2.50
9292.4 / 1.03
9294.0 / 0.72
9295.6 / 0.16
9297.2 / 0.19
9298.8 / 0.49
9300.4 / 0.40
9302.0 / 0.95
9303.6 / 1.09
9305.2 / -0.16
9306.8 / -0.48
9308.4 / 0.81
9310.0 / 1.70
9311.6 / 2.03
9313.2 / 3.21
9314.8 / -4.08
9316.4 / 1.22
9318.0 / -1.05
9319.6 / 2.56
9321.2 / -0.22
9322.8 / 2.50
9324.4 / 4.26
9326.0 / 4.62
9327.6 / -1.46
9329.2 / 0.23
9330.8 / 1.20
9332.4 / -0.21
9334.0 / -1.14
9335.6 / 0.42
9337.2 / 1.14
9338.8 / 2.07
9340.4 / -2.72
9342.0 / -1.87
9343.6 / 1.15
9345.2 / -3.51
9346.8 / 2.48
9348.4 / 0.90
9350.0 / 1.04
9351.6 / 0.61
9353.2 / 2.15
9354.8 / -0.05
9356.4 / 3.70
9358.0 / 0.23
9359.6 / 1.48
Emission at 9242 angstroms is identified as H-gamma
